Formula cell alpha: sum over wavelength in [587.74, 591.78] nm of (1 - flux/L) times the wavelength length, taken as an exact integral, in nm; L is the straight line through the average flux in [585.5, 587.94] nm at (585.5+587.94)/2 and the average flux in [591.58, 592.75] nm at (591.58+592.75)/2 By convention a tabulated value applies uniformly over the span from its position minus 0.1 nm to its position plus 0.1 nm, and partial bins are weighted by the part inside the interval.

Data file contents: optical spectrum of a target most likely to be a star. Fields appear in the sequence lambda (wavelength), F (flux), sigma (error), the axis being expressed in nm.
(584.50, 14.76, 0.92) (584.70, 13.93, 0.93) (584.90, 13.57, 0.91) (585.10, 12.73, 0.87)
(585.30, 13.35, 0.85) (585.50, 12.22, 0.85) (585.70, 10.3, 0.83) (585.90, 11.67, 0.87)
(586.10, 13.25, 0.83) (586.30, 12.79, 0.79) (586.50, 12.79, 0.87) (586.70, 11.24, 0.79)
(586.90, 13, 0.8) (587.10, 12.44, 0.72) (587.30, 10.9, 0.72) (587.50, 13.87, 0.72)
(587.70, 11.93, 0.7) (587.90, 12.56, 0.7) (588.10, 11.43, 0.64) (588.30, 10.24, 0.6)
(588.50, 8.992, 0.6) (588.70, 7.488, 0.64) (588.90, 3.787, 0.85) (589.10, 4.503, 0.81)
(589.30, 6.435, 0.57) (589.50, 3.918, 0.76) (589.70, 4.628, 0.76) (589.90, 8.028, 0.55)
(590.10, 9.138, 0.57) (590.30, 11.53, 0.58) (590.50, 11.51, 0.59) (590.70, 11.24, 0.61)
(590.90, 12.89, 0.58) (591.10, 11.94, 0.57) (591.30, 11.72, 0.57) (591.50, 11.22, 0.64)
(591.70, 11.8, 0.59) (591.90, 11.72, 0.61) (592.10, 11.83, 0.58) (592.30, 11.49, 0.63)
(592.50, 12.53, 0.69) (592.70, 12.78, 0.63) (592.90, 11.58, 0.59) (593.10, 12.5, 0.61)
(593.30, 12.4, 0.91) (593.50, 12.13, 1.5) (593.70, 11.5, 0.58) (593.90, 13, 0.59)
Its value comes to 0.94 nm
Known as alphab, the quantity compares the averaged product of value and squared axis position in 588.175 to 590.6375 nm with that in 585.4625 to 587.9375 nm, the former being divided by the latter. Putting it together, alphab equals 0.63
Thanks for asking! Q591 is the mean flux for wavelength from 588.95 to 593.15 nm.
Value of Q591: 10.1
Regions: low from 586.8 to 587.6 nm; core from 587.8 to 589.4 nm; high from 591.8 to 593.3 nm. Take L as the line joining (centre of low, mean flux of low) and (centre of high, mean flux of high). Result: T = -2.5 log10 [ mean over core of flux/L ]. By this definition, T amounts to 0.46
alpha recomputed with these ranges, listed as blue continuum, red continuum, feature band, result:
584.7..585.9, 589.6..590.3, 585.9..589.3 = -0.08 nm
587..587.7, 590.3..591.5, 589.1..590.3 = 0.53 nm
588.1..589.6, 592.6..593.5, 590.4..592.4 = -0.33 nm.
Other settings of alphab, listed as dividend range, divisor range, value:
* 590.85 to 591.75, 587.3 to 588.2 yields 0.98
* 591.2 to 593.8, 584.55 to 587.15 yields 0.97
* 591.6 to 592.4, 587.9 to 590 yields 1.64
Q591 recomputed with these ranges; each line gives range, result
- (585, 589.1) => 11.2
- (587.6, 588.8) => 10.4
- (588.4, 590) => 5.97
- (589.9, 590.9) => 10.8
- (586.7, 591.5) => 9.81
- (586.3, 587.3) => 12.3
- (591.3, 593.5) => 12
